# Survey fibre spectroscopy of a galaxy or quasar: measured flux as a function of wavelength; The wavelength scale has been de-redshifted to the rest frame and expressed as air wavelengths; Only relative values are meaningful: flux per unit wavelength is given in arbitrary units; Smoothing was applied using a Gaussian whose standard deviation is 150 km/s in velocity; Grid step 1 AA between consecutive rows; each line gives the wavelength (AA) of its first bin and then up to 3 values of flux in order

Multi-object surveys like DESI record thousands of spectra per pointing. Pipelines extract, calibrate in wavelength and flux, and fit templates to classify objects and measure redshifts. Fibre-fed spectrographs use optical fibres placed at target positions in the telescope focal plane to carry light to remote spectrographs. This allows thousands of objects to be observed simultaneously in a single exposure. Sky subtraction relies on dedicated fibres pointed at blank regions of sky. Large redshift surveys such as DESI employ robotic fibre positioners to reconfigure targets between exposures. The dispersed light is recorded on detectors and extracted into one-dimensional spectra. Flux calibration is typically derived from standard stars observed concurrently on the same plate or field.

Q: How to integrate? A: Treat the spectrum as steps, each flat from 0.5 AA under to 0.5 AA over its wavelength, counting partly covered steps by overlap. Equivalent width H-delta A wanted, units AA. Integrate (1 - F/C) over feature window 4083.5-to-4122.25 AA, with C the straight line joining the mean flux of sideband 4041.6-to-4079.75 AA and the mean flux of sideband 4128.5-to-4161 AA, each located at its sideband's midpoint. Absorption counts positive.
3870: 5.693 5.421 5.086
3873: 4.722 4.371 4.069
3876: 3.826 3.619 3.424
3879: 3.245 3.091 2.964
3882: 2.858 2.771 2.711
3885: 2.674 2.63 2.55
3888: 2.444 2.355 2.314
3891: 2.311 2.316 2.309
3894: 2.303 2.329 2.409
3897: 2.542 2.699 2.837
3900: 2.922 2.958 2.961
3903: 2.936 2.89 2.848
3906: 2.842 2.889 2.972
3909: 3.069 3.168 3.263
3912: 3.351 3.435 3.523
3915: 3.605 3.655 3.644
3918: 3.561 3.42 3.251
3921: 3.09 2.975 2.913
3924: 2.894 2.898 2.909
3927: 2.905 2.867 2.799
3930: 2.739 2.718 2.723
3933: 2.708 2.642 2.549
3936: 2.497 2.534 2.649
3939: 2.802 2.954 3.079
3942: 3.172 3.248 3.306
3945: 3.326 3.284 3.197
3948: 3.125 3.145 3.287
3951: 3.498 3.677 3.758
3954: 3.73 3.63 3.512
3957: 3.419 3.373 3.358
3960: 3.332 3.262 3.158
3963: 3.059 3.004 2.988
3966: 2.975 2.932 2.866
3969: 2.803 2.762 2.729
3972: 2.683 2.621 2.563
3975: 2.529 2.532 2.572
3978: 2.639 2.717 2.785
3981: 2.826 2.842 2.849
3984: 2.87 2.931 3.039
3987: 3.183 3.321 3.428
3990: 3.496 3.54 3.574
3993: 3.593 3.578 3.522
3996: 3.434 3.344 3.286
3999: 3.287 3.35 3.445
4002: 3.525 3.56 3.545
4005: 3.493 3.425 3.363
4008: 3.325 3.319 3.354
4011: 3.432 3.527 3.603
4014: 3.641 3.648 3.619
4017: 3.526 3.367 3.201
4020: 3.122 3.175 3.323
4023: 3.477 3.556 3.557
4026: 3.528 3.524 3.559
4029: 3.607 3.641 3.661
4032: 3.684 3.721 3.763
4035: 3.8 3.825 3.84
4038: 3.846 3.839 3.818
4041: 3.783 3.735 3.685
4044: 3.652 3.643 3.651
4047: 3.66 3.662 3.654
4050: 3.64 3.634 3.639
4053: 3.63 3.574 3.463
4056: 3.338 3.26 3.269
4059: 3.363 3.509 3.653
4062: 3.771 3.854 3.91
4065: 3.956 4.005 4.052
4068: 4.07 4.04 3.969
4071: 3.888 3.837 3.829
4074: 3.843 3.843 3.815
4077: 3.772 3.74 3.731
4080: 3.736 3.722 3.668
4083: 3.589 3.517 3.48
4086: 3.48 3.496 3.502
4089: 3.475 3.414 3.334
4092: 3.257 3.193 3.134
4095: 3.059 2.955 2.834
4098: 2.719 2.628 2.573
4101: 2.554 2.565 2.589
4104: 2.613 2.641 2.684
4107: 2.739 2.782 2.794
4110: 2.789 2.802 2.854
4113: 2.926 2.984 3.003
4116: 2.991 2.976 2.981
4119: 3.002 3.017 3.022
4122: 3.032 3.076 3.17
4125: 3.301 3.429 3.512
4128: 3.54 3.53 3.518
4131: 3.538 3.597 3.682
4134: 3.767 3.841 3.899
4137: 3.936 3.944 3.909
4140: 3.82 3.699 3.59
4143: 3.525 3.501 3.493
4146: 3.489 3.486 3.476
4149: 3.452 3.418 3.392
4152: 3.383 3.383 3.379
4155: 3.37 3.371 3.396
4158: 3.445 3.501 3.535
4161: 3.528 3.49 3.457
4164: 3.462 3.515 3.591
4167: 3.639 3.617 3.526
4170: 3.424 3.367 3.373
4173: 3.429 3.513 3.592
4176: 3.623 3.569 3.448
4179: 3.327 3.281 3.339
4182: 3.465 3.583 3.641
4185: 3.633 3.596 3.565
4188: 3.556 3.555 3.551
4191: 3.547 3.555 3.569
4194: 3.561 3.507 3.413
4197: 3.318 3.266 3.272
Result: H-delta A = 7.0 AA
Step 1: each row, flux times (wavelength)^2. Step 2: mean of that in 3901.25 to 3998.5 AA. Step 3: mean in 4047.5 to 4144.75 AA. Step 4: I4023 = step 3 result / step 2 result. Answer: 1.2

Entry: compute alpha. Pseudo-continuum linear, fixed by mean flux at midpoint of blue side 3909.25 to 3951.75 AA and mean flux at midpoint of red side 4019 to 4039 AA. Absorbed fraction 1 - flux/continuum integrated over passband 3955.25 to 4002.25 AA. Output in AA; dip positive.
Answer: 3.3 AA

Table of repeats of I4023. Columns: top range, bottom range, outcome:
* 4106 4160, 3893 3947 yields 1.25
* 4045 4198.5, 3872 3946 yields 1.27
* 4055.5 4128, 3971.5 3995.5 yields 1.16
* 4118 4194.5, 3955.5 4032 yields 1.17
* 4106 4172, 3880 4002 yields 1.24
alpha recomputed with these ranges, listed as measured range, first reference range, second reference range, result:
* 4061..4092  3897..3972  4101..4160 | -4.9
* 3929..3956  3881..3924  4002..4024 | 0.1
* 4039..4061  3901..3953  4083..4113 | -4.2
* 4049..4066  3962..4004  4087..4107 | -3.5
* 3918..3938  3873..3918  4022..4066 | 1.8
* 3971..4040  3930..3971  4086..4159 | -4.3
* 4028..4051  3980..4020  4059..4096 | -1.3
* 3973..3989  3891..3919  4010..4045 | 2.5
